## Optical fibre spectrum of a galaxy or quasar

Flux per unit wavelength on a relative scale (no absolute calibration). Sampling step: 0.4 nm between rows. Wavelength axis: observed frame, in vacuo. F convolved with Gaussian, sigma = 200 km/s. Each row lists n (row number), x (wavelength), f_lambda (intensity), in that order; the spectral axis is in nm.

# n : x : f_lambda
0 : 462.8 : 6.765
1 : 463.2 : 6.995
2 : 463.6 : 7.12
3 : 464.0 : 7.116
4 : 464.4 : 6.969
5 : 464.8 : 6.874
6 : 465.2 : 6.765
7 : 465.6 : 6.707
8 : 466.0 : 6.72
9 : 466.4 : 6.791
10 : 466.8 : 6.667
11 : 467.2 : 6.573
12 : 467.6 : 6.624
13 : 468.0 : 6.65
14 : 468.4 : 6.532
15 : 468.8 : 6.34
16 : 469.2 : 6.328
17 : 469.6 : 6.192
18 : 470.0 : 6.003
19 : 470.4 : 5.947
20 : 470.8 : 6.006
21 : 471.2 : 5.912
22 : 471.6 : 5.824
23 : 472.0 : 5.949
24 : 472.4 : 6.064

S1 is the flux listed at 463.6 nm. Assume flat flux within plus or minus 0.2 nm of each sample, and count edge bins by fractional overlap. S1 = 7.12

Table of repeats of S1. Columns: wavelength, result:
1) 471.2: 5.912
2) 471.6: 5.824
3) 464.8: 6.874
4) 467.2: 6.573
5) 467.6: 6.624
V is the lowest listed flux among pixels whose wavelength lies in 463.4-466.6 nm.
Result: 6.707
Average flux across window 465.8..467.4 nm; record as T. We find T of 6.69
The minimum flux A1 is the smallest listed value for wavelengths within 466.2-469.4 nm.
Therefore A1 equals 6.328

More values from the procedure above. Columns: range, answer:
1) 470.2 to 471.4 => 5.912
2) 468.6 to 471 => 5.947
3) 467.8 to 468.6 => 6.532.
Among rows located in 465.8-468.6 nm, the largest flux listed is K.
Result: 6.791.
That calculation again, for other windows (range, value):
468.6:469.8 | 6.34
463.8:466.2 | 7.116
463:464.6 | 7.12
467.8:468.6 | 6.65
